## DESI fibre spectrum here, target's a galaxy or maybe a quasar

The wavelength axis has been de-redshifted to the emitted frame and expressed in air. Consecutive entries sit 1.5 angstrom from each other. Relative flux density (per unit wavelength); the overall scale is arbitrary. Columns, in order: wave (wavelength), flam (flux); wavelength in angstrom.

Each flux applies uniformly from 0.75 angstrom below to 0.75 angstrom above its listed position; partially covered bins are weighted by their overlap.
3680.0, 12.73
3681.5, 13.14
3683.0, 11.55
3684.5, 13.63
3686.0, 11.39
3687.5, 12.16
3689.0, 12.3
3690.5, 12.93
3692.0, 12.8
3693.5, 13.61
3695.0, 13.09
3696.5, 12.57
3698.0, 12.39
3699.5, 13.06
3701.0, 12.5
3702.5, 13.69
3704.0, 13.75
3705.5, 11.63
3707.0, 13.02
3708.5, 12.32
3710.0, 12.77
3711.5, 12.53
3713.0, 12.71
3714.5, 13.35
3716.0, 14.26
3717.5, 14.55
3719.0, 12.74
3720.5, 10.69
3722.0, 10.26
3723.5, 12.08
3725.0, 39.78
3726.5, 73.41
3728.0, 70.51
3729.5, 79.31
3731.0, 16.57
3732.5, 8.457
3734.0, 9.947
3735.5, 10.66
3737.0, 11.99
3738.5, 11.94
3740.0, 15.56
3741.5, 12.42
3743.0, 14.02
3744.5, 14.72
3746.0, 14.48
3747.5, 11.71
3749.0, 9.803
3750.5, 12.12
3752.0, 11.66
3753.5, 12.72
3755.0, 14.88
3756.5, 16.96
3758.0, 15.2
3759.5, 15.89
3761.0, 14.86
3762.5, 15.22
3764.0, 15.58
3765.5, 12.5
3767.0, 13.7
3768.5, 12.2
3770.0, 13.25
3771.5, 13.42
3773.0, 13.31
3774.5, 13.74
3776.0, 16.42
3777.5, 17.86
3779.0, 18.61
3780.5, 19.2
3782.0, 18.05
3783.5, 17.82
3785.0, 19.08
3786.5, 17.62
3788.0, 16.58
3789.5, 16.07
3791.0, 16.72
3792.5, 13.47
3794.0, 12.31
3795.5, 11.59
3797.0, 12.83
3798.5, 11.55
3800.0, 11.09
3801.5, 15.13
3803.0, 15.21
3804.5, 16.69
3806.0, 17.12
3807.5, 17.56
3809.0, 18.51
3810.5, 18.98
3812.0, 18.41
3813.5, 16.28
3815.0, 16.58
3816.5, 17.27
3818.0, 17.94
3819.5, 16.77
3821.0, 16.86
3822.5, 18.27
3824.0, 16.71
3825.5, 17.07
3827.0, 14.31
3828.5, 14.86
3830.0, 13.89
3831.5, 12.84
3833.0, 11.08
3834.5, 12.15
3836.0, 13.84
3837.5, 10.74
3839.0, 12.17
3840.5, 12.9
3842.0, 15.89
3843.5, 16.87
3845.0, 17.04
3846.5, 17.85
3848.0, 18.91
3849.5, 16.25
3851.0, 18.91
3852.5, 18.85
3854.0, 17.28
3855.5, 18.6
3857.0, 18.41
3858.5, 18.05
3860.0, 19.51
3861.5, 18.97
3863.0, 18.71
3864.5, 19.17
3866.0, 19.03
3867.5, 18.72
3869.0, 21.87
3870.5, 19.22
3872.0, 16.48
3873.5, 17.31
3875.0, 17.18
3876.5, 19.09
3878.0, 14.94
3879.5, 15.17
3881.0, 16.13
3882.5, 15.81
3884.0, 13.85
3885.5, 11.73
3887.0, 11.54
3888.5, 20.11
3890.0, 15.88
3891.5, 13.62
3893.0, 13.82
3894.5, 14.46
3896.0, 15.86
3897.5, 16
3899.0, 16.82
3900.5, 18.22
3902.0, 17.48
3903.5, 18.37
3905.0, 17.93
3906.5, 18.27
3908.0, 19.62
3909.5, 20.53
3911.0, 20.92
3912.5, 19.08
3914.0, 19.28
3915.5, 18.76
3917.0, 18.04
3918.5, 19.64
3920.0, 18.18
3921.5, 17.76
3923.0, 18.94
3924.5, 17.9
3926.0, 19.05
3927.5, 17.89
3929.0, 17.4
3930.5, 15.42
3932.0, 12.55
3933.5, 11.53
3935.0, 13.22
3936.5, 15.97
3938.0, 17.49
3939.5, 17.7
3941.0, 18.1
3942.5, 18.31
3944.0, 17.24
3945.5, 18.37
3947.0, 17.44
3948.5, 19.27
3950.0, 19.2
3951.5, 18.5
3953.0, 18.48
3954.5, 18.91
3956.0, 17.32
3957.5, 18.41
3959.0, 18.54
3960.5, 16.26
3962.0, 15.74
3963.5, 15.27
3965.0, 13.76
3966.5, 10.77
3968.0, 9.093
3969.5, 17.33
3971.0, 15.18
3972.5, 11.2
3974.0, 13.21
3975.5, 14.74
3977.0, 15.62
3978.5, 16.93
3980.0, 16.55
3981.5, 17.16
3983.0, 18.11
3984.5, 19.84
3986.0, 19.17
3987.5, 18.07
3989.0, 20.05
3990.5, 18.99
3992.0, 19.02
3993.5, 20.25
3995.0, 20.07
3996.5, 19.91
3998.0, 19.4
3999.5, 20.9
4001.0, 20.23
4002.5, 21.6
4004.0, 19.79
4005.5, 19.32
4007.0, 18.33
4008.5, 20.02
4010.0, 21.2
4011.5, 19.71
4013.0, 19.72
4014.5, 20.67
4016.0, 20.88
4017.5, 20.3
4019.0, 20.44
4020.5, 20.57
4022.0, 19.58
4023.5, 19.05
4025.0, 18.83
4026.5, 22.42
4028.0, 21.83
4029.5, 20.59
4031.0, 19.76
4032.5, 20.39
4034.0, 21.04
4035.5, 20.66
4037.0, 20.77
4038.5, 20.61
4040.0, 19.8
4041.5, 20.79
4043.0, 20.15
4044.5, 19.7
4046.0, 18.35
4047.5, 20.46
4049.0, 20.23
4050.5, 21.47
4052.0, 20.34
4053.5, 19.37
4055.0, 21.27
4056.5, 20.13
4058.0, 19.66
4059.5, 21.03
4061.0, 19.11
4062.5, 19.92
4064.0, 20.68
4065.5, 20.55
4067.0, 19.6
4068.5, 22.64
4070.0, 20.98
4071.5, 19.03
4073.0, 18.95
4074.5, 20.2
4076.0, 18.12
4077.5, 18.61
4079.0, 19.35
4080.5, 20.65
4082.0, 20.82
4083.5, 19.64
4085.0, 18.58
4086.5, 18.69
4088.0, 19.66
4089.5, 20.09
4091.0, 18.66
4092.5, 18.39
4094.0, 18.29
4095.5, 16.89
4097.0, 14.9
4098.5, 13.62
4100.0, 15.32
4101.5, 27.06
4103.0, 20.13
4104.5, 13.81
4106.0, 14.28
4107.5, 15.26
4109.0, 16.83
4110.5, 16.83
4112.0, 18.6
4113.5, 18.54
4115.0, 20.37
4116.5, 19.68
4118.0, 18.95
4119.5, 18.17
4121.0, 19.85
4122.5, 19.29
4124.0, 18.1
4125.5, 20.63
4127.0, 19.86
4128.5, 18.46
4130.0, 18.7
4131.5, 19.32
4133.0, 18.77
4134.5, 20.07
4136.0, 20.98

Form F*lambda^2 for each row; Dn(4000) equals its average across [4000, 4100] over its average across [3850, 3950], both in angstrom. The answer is 1.23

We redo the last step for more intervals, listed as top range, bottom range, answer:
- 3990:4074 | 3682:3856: 1.43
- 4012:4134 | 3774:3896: 1.35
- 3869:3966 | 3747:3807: 1.24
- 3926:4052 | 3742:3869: 1.28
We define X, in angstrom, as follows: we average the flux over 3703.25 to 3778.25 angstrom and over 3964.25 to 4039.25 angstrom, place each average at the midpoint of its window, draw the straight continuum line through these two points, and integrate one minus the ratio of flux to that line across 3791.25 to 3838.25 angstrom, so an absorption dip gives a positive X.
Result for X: 7.1 angstrom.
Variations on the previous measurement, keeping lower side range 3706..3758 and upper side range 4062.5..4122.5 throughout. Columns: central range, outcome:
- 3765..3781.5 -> 3.4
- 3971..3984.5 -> 2.3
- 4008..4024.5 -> -1.2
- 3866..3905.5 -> 4.9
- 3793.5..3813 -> 3.8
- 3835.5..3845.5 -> 2.5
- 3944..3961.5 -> 0.6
